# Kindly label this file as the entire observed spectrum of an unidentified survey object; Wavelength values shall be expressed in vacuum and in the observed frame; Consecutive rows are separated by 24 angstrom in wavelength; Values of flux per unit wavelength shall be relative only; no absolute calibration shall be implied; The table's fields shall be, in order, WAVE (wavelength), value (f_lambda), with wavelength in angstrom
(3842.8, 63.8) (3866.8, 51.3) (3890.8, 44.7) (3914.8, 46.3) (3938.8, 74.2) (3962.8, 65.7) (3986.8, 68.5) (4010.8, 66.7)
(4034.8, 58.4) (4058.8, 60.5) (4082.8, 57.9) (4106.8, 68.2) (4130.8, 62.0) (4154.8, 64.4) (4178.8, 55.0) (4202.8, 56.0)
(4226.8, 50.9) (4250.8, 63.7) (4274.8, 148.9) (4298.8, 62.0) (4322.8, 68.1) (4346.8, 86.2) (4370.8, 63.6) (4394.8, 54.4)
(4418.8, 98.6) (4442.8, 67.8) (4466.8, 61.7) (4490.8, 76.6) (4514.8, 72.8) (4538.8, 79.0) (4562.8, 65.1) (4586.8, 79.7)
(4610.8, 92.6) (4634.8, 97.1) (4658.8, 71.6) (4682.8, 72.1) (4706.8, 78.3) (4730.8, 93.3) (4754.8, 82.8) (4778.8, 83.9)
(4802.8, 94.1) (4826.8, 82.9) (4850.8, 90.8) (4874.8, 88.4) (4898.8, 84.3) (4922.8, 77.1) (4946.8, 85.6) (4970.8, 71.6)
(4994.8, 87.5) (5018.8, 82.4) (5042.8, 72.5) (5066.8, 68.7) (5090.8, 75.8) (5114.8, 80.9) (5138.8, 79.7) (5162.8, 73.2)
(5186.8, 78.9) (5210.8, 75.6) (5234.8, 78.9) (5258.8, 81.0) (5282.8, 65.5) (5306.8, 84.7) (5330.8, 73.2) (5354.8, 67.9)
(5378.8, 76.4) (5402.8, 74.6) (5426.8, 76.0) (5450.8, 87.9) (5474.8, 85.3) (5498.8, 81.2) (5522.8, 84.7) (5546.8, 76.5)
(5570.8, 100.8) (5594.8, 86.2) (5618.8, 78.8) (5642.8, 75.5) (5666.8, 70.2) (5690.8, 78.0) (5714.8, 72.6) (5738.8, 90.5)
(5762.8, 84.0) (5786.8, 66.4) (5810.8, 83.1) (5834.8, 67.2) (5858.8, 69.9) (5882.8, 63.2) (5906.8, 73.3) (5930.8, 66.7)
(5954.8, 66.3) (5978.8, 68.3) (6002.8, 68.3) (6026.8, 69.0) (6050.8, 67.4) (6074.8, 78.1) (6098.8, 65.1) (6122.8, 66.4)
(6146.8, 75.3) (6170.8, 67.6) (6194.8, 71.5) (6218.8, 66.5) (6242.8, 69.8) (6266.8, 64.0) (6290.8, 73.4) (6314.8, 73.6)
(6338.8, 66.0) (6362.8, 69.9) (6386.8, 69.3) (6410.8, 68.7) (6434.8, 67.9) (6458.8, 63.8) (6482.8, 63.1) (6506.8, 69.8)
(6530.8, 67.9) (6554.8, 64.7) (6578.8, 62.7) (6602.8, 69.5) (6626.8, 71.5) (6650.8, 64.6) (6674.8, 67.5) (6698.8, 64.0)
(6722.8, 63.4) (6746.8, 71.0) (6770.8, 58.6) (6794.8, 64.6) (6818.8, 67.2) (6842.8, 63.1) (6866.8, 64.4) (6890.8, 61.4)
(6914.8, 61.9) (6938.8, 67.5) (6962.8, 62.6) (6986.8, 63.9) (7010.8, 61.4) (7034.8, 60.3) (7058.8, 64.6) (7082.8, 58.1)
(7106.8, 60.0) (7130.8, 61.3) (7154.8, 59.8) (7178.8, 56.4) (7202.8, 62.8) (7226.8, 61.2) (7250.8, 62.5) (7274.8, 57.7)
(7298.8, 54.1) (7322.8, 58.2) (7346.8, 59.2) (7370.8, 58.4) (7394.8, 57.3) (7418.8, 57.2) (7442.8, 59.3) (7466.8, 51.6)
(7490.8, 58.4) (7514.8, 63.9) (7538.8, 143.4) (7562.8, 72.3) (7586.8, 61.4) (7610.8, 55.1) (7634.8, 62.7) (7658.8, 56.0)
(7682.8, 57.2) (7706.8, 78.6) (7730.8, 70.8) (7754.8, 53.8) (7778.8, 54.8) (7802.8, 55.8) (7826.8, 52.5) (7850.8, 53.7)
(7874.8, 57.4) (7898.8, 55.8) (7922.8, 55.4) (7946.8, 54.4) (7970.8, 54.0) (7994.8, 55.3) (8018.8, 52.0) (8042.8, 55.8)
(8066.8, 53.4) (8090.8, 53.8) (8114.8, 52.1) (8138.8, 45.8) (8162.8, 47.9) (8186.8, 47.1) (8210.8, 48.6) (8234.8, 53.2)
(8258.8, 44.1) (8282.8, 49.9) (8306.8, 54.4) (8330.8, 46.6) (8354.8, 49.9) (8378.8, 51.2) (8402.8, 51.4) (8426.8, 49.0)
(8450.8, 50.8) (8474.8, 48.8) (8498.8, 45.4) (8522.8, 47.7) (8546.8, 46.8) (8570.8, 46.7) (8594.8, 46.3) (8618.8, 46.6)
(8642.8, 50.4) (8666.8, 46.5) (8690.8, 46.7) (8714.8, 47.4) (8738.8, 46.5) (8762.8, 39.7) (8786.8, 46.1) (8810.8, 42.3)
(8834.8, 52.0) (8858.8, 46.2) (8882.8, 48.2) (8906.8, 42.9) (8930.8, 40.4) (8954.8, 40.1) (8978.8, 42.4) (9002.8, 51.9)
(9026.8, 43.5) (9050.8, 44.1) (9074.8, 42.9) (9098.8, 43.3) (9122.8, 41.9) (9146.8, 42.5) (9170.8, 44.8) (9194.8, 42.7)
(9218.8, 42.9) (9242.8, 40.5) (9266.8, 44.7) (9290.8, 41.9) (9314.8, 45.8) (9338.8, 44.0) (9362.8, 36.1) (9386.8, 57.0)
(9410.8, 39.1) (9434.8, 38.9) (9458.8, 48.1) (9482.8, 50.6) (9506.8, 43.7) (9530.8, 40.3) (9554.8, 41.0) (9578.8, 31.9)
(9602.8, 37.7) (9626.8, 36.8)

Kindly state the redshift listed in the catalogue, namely 0.15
